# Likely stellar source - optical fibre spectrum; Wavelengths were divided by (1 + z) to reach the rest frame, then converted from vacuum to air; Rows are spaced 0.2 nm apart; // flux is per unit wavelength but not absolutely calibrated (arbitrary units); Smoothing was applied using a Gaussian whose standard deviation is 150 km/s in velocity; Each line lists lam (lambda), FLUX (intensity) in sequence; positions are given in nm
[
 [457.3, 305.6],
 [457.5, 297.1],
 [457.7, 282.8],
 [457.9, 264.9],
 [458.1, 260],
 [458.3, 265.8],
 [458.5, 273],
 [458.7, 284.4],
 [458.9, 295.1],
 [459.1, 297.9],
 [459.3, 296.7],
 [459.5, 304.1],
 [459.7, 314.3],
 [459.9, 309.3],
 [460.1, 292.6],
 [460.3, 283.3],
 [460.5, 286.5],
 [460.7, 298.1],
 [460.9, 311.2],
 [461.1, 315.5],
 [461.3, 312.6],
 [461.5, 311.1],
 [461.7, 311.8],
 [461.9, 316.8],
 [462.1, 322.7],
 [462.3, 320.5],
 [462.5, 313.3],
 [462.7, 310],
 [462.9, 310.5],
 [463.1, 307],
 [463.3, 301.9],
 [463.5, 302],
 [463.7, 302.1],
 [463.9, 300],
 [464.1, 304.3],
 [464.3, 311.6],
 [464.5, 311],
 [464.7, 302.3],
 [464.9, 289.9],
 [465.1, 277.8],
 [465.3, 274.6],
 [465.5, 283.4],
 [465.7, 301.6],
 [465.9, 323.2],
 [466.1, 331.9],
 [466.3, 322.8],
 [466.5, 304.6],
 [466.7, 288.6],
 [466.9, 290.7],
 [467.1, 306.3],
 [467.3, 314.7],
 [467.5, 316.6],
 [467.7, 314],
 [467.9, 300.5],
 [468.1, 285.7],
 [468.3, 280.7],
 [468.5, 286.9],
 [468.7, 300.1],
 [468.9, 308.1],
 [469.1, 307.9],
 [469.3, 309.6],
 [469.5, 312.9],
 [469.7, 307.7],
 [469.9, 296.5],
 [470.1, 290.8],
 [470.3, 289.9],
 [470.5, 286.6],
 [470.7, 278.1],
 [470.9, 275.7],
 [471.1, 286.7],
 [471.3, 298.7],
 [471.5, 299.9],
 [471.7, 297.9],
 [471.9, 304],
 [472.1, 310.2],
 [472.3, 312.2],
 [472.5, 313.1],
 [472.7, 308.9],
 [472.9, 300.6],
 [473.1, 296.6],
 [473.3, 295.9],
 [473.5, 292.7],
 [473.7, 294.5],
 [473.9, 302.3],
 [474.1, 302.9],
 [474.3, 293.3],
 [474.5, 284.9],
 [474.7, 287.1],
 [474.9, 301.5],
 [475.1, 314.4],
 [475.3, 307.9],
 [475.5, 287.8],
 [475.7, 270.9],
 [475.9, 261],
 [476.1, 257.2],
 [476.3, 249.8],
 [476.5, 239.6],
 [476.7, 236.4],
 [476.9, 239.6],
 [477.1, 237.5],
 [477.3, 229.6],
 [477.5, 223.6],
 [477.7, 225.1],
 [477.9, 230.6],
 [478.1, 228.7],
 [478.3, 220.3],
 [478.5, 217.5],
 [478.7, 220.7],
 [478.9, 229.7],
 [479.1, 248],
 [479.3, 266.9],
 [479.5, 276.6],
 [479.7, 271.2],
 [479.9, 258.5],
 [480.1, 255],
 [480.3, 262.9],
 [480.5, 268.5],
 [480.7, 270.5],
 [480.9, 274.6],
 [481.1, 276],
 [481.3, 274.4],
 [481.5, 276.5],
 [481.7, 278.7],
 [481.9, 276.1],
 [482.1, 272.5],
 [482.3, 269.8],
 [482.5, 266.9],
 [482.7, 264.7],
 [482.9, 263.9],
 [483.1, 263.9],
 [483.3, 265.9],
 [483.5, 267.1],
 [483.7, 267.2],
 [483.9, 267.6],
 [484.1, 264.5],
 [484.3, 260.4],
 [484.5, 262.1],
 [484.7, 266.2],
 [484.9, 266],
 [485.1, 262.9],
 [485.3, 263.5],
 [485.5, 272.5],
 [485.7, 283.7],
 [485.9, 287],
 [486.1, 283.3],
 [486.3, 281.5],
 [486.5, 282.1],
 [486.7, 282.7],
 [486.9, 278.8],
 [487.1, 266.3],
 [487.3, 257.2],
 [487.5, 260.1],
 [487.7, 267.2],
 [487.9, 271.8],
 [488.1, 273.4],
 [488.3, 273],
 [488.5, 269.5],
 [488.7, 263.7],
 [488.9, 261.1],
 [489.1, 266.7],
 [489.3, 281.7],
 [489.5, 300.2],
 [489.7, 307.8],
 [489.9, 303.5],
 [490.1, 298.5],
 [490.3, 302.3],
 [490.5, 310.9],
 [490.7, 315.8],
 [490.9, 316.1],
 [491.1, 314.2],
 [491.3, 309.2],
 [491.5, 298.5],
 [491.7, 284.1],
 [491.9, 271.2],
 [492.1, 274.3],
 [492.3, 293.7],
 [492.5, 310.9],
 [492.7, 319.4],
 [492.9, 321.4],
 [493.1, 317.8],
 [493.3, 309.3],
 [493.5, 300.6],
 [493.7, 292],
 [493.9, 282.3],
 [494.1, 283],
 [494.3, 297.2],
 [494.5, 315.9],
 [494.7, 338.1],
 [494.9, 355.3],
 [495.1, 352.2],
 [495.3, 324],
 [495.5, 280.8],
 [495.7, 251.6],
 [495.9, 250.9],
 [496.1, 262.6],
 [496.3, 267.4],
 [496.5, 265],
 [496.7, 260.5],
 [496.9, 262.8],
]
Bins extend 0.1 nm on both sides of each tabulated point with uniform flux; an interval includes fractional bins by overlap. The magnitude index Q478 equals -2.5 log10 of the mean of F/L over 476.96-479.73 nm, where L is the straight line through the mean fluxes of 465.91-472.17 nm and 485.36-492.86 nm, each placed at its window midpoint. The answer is 0.23 mag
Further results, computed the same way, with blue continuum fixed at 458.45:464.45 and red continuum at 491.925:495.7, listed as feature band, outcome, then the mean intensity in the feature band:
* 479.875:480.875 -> 0.16 mag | 264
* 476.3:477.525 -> 0.28 mag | 236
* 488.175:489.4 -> 0.14 mag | 269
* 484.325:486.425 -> 0.13 mag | 273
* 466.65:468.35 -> 0.02 mag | 301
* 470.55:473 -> 0.02 mag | 299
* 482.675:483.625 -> 0.16 mag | 265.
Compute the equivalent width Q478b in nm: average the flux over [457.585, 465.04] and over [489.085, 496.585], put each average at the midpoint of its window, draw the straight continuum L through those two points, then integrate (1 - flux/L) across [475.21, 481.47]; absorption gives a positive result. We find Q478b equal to 0.984 nm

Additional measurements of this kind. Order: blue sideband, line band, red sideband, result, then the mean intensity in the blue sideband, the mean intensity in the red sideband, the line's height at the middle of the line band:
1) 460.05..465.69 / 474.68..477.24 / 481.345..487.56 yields 0.145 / 303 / 270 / 283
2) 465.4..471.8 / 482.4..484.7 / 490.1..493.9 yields 0.280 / 300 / 303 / 302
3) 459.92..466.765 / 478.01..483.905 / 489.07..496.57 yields 0.796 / 305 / 299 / 301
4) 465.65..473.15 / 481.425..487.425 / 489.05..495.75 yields 0.639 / 302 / 304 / 303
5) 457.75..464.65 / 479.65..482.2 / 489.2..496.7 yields 0.248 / 301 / 299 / 300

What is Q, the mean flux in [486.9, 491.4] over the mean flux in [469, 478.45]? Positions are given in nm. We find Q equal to 1.02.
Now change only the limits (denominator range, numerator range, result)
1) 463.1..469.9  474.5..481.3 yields 0.85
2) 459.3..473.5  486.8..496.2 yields 0.97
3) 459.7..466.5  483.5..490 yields 0.90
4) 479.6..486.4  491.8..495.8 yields 1.13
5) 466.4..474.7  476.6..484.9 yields 0.86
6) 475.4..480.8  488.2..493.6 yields 1.20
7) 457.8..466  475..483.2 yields 0.86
